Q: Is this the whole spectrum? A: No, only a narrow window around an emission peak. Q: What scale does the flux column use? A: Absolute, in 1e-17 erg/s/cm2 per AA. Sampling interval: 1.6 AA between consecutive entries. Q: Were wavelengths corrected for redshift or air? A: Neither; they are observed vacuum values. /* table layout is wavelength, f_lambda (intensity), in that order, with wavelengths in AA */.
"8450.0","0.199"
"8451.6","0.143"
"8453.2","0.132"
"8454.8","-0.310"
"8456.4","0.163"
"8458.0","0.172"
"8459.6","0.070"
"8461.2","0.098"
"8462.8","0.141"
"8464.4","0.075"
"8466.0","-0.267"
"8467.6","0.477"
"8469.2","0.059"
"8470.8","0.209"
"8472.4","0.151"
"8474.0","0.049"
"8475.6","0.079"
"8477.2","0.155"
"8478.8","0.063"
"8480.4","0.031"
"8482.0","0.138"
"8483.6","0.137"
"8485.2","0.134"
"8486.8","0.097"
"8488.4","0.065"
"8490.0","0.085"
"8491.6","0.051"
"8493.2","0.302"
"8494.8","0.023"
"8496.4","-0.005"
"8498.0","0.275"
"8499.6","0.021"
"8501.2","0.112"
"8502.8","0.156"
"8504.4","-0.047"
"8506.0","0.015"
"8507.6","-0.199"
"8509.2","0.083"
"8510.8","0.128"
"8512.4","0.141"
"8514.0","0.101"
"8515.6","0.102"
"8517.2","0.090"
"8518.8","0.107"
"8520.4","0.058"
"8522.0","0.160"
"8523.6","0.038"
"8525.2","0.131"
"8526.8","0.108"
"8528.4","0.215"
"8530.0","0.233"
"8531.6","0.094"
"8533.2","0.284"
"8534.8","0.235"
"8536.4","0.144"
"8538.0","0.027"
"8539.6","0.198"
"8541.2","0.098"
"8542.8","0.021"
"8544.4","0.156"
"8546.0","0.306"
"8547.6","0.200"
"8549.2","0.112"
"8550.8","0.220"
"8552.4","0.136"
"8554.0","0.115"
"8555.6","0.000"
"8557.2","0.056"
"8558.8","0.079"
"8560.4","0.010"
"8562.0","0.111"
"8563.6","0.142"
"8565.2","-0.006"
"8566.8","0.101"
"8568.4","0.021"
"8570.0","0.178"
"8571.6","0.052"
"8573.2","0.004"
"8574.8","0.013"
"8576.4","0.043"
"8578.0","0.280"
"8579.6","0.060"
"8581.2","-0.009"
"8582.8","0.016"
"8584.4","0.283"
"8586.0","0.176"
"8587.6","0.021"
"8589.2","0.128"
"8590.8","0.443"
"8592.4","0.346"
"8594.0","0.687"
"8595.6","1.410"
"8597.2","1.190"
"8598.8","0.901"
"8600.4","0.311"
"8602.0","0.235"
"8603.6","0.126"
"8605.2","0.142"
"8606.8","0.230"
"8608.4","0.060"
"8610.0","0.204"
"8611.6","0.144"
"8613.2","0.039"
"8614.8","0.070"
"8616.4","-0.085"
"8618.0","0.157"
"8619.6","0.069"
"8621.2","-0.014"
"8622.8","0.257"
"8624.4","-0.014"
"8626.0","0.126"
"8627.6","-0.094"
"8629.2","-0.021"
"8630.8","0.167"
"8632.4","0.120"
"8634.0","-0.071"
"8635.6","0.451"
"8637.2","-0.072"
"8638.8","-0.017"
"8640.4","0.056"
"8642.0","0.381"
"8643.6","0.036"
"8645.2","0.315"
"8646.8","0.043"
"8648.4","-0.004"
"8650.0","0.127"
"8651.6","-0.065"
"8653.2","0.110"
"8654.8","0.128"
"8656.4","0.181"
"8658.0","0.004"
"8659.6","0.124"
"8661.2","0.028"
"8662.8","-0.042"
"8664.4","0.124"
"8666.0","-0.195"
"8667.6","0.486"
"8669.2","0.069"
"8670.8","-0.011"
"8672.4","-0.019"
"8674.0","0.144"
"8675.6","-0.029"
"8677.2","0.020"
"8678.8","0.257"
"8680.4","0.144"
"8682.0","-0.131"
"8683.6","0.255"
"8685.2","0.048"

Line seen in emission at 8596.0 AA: Hbeta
